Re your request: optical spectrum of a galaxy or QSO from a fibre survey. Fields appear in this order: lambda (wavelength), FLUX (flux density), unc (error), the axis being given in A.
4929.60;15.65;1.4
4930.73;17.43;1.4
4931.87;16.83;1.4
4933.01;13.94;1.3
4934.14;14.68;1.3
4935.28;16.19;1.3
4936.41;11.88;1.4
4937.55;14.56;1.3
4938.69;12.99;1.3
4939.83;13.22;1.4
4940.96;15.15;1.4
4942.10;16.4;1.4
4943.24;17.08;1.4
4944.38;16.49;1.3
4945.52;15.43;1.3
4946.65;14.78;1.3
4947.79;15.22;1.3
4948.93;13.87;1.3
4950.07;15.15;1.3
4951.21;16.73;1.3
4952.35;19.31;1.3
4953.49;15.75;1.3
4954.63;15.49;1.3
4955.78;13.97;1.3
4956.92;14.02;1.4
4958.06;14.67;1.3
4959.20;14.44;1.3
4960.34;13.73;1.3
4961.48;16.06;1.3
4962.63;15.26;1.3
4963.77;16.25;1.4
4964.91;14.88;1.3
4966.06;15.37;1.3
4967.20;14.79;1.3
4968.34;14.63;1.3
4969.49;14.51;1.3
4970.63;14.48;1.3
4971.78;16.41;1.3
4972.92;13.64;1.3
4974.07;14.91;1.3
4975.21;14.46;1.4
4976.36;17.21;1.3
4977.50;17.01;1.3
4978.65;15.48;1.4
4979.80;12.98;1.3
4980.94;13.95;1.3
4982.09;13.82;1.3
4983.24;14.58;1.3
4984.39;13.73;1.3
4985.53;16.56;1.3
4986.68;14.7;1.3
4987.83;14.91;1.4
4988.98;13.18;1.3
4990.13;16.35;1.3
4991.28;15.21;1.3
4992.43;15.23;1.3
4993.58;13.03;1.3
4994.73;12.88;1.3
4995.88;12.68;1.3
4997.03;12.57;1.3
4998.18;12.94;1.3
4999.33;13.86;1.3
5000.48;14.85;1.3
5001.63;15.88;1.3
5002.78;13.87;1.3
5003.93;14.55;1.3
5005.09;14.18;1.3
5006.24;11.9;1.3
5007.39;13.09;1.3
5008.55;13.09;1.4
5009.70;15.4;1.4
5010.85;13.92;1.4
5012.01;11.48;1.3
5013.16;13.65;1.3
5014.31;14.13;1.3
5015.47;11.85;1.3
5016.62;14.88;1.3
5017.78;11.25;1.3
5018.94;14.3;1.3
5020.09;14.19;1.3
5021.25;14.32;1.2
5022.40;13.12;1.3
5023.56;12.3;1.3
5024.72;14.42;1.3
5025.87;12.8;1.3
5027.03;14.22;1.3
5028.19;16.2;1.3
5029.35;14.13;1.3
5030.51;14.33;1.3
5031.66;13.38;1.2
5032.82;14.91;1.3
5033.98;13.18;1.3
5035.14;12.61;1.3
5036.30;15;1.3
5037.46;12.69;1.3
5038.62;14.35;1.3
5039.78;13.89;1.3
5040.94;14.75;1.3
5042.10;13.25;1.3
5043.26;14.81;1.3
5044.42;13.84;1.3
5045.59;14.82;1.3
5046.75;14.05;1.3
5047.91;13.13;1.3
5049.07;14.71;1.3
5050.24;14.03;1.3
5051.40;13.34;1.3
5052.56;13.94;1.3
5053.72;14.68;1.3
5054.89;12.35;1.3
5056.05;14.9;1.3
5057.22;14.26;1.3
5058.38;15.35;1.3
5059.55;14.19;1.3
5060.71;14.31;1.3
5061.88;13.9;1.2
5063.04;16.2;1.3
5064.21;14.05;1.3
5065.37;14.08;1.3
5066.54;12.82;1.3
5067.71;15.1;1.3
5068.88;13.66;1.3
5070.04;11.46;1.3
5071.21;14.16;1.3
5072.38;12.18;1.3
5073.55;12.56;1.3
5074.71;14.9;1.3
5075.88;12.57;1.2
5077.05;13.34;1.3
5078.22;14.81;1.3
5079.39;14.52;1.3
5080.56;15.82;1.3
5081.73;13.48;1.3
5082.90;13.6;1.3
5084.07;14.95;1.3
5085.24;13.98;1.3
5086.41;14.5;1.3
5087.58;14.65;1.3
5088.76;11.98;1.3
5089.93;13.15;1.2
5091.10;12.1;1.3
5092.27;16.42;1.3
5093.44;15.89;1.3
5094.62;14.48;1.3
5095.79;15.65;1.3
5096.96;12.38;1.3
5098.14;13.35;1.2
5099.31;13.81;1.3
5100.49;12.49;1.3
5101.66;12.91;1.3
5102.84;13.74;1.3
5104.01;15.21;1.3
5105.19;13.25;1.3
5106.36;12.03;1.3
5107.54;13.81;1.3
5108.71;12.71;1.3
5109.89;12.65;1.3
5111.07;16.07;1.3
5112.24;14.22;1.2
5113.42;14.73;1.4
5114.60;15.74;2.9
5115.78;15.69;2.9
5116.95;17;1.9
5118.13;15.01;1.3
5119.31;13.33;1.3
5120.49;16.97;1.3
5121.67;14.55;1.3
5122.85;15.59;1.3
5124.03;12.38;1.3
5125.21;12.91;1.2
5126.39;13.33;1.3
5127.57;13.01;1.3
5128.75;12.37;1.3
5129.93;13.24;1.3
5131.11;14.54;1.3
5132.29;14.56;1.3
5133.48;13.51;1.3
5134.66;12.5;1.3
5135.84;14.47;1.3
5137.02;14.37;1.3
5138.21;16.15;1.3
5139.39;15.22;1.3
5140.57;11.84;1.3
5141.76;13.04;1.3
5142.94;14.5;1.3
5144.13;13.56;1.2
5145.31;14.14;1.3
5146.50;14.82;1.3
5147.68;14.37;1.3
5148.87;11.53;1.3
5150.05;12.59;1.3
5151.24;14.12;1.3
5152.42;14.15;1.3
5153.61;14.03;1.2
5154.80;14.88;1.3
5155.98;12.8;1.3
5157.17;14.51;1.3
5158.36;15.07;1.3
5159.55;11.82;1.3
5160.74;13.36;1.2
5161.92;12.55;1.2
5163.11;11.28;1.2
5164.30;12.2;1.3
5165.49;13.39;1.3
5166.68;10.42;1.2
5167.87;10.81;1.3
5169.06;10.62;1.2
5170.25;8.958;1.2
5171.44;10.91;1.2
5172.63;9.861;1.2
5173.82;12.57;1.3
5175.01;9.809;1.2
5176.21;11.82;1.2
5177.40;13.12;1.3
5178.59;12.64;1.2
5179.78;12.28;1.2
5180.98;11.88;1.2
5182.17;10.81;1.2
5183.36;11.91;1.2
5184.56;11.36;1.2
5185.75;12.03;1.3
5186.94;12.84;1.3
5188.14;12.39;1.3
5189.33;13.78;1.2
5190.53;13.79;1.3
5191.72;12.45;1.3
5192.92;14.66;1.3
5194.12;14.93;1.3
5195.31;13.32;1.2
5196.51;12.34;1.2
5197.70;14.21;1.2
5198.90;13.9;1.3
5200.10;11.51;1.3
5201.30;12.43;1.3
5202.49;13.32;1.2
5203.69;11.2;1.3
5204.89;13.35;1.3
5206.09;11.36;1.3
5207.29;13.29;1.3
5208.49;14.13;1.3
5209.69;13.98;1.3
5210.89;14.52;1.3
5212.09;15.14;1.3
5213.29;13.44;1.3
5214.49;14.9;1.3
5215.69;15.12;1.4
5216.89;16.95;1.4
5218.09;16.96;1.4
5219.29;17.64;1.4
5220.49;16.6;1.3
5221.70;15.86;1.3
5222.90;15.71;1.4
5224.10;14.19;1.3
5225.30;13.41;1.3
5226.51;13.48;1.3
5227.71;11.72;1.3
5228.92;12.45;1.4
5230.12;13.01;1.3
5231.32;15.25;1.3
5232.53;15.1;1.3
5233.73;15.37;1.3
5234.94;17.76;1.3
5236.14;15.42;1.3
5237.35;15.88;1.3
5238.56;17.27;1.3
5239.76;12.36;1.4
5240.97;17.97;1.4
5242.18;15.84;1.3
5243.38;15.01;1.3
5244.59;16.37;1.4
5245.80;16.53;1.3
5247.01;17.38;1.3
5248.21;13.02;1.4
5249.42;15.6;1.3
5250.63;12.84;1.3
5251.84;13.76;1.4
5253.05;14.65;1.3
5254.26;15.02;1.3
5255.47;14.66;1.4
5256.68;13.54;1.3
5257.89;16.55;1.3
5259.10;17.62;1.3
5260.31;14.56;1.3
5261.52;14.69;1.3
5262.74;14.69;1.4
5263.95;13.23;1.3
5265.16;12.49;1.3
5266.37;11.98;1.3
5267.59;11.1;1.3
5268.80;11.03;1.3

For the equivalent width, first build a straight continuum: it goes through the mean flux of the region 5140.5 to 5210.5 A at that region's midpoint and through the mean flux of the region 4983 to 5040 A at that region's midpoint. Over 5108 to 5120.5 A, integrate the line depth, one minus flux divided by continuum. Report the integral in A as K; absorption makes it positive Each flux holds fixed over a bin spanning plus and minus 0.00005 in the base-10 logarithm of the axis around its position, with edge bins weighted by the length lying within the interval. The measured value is -1.58 A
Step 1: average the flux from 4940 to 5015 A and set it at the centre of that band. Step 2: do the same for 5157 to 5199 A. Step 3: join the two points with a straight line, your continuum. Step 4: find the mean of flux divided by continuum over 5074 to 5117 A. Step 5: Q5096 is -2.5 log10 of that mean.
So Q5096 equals -0.06 mag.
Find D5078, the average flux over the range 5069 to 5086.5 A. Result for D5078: 13.8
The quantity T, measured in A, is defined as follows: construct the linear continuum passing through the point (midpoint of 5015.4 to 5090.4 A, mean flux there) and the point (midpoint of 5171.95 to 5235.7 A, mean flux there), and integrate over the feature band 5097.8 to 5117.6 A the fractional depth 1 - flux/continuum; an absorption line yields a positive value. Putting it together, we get -0.5 A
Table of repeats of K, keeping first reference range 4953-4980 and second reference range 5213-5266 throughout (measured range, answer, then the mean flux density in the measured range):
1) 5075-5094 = 1.2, 14.1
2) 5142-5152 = 0.9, 13.7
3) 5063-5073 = 1.0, 13.6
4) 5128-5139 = 0.8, 14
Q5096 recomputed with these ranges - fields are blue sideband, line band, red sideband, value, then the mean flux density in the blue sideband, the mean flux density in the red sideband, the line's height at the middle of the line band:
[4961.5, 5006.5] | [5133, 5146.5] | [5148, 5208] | -0.085 mag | 14.6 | 12.5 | 12.9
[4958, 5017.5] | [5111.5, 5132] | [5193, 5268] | 0.002 mag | 14.4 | 14.5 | 14.4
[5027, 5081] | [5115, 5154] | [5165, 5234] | -0.038 mag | 14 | 13.2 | 13.6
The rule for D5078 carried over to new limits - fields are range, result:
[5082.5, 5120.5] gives 14.2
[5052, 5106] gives 13.9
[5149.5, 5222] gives 13.1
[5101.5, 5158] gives 14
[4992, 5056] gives 13.8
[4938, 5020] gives 14.6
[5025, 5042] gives 14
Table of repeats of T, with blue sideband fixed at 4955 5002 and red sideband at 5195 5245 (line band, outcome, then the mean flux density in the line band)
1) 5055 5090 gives 1.47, 14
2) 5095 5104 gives 0.59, 13.6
